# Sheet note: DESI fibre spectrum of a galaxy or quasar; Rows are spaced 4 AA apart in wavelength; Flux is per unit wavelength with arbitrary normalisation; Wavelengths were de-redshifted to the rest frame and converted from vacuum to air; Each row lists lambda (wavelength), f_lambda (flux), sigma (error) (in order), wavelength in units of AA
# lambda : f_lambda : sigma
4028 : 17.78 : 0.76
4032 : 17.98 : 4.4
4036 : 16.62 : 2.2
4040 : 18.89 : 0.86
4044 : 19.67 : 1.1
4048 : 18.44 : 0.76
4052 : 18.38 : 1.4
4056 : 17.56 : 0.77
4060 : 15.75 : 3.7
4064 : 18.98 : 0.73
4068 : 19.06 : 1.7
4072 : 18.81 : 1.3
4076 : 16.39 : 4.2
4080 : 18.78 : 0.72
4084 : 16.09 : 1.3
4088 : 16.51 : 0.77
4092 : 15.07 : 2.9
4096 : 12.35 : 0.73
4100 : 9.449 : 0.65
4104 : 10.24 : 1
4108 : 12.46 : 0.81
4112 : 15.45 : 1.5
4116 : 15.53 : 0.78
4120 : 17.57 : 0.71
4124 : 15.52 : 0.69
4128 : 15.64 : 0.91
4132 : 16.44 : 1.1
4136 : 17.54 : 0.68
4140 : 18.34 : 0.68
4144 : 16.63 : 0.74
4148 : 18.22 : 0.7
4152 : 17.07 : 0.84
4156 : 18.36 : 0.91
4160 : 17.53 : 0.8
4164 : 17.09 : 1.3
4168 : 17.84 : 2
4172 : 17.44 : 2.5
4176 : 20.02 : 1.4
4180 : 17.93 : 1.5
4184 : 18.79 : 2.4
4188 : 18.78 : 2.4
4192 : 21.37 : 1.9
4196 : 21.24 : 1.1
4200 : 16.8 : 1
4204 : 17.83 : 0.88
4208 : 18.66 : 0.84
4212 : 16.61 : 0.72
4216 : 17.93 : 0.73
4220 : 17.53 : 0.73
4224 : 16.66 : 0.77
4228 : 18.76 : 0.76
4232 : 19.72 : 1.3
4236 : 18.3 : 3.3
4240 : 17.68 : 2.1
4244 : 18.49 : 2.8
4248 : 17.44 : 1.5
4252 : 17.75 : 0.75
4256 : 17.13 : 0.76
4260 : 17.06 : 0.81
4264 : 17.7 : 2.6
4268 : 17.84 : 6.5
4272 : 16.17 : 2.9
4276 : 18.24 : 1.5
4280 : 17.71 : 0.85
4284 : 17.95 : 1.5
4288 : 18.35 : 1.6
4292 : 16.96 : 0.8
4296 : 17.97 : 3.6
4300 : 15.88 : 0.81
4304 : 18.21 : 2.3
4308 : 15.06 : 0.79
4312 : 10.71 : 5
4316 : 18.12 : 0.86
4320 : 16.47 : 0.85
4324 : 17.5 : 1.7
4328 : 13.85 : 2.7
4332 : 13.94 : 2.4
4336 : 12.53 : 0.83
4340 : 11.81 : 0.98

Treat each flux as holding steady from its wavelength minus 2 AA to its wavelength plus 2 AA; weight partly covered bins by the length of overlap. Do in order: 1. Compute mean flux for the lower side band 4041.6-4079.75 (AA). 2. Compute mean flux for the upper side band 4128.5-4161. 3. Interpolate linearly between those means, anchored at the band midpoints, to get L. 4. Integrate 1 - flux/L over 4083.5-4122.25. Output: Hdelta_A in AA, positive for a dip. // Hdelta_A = 8.2 AA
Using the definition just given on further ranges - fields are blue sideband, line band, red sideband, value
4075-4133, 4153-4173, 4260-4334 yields -2.9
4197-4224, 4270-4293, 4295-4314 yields -2.3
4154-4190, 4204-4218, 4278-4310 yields 0.1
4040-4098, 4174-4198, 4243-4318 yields -3.5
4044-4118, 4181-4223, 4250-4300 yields -3.9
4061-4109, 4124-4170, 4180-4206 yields 0.6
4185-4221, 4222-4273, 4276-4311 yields 0.2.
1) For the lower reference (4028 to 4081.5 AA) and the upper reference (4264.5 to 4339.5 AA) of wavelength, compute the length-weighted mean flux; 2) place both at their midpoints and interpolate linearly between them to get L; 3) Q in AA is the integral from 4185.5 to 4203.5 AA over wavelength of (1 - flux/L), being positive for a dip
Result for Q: -2.5 AA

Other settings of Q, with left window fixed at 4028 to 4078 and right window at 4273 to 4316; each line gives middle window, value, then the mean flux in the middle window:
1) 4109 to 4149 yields 2.5 AA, 16.5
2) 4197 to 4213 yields -0.5 AA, 17.8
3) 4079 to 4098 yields 2.4 AA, 15.6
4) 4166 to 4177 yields -0.6 AA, 18.3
